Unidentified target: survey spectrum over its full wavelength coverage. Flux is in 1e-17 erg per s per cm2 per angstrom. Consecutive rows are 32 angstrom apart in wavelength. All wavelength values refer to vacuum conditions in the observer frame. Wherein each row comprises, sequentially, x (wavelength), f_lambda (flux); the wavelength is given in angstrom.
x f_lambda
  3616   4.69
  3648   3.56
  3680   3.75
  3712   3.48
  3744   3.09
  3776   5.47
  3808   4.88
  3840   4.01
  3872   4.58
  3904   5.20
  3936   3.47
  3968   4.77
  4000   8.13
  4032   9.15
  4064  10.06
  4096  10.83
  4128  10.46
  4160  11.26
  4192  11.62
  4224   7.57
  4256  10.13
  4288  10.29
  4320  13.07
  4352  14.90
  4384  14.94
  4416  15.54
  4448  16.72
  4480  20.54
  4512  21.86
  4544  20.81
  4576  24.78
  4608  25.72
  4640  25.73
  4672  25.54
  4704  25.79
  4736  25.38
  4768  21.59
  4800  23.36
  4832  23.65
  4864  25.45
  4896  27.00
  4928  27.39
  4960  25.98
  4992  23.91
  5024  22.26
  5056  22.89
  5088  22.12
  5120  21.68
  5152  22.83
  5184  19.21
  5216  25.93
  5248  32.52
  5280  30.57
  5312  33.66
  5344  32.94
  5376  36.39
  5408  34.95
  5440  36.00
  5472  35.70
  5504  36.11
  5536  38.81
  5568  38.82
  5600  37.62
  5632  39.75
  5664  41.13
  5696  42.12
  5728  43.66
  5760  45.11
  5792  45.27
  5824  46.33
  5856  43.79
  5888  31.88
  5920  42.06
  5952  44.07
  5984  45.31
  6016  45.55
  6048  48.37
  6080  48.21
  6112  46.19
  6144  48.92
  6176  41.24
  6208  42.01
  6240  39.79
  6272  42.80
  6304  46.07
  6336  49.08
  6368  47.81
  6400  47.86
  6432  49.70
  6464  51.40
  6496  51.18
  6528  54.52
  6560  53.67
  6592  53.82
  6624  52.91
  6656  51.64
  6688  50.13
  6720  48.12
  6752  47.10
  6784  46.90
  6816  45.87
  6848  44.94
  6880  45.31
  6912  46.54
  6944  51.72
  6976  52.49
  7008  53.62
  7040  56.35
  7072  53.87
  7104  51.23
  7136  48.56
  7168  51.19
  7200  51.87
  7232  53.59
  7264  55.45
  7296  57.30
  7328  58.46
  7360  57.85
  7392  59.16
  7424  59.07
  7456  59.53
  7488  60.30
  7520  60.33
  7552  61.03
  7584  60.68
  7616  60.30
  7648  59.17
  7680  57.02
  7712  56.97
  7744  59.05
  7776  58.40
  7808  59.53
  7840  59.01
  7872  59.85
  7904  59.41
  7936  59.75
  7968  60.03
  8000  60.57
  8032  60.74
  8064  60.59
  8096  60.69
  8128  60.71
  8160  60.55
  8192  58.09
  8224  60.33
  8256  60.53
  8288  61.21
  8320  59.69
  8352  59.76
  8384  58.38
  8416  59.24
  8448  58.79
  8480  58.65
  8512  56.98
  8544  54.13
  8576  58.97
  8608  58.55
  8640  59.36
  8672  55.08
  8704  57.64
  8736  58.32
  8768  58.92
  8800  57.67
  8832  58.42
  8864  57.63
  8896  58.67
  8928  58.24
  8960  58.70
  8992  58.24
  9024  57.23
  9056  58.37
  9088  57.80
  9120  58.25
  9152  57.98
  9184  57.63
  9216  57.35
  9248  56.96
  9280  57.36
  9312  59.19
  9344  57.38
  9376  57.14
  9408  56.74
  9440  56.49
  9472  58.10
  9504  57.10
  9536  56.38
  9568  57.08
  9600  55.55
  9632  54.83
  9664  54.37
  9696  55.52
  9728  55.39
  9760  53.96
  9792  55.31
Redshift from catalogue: 0.000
